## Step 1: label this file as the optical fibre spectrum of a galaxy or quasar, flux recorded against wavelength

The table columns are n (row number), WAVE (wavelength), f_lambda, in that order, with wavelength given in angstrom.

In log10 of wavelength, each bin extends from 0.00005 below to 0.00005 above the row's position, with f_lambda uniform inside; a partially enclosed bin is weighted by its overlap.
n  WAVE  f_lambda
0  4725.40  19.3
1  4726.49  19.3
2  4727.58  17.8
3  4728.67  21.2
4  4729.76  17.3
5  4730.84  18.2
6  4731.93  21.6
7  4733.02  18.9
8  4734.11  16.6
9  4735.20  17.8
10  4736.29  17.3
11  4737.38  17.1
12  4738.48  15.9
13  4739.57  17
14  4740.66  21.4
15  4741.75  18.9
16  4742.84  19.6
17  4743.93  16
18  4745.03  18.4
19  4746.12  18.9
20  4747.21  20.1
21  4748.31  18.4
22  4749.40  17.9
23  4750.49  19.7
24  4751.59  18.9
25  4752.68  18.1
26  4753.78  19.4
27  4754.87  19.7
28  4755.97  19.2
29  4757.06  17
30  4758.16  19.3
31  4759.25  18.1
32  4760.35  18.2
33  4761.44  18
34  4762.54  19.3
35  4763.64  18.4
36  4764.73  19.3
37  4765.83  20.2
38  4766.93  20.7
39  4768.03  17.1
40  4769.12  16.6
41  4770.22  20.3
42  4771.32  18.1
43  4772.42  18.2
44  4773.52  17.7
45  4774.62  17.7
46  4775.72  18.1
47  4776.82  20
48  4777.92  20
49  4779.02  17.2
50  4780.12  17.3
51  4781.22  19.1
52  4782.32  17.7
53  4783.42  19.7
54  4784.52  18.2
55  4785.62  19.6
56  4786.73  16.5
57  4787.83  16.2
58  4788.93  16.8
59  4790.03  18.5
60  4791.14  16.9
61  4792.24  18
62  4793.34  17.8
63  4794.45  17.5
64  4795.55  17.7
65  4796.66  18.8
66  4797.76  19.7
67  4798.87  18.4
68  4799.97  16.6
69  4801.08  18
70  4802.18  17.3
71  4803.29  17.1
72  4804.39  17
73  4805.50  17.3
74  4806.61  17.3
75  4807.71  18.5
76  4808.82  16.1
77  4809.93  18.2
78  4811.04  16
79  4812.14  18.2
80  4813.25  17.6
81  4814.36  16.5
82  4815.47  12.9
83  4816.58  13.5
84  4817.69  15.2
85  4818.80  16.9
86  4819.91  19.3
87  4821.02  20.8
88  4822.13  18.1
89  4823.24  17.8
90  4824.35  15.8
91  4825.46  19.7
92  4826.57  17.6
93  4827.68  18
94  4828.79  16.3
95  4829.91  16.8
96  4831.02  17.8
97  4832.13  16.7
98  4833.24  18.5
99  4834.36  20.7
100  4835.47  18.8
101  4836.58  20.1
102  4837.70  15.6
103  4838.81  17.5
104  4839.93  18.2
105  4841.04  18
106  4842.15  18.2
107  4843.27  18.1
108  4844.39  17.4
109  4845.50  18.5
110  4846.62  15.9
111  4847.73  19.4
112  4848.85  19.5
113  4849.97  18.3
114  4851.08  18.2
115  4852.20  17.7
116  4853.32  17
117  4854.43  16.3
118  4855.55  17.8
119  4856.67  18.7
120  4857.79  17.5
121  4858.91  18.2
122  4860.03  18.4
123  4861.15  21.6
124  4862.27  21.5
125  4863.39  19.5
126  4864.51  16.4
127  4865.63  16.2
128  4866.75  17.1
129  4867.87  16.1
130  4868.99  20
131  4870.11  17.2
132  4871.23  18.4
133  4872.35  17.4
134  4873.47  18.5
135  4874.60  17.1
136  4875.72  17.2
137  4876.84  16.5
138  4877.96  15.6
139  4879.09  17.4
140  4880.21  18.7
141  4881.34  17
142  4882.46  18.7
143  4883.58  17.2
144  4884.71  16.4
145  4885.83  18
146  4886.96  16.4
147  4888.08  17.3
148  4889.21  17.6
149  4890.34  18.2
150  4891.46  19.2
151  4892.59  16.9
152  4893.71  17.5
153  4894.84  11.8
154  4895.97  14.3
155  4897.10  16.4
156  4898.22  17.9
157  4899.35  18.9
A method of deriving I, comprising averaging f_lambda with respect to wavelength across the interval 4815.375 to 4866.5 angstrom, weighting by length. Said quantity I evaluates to 17.9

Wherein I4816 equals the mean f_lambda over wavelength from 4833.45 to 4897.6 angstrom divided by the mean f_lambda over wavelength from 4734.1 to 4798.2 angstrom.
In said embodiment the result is 0.97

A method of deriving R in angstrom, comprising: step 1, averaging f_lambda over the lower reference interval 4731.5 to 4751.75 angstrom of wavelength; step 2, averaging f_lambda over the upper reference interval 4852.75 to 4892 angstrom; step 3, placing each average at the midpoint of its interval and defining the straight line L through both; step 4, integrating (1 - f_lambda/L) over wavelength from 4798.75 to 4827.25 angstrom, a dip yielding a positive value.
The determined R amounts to 1.4 angstrom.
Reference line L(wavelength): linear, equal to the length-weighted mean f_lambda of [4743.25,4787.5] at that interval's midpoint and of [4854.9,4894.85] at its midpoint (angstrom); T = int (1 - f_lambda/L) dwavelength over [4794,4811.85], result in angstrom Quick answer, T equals 0.6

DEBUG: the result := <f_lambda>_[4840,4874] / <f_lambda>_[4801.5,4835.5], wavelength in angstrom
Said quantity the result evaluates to 1.04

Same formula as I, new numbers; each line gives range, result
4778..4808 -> 17.8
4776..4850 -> 17.7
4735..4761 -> 18.4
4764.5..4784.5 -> 18.6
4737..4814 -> 18.2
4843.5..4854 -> 18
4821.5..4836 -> 17.9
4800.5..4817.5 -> 16.7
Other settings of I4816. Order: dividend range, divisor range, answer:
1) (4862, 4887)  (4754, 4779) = 0.94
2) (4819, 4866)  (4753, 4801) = 0.99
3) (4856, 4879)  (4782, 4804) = 1.01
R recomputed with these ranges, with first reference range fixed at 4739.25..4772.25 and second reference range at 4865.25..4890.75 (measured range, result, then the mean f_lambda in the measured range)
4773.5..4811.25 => 1.0 angstrom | 17.9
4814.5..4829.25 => 0.8 angstrom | 17.1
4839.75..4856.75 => -0.2 angstrom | 17.9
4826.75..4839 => 0.0 angstrom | 17.9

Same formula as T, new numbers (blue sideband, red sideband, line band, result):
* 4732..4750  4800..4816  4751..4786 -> -1.8 angstrom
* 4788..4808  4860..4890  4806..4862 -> 0.0 angstrom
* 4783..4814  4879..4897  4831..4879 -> -2.0 angstrom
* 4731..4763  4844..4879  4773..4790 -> 0.2 angstrom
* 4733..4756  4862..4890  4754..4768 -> -0.5 angstrom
